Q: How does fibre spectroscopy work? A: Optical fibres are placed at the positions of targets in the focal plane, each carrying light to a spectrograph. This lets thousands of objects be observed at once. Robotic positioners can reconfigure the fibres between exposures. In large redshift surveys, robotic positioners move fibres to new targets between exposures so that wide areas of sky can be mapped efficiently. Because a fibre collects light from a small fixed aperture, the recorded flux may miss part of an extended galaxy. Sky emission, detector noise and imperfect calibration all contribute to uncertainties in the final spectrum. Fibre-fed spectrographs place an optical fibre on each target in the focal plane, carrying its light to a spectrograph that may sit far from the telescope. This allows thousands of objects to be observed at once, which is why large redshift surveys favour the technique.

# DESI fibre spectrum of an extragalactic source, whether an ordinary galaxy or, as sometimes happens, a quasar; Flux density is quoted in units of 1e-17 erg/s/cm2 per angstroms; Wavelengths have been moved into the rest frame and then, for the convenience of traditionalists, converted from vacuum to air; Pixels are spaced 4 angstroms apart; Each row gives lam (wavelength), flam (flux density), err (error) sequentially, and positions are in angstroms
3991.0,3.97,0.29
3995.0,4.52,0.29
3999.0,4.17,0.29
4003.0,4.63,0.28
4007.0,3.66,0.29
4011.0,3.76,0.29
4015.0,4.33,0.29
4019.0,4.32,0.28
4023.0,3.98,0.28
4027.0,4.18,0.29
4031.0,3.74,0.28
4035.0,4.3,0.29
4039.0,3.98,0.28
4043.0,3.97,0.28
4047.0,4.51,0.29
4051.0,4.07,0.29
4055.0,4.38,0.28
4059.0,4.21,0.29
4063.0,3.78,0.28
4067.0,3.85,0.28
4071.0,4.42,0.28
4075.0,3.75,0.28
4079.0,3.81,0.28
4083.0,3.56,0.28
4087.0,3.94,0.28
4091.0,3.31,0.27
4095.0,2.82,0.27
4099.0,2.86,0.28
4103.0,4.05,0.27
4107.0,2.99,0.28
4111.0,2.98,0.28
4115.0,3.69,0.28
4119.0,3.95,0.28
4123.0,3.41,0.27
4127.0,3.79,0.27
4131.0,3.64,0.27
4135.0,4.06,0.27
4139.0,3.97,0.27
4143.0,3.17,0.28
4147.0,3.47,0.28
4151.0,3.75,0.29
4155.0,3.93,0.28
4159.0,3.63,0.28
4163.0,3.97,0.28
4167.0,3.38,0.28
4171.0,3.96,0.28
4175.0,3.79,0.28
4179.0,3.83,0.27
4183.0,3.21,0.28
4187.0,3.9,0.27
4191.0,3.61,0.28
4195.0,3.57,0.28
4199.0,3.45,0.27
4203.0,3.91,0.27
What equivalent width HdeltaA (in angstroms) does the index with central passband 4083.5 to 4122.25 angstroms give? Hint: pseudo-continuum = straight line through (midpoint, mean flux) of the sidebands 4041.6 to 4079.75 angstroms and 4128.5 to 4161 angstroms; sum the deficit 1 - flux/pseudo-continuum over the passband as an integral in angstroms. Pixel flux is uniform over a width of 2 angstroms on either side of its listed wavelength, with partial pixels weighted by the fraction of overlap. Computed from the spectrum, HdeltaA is 4.8 angstroms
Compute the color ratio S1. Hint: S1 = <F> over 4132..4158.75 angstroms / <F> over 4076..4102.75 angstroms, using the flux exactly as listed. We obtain 1.08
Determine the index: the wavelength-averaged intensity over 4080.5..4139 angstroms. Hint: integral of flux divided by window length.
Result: 3.52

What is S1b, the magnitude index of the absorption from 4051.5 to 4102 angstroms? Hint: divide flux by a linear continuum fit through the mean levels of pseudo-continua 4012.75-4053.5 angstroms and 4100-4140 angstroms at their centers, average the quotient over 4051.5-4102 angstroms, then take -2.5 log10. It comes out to 0.04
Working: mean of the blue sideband 4.14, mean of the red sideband 3.63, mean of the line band 3.74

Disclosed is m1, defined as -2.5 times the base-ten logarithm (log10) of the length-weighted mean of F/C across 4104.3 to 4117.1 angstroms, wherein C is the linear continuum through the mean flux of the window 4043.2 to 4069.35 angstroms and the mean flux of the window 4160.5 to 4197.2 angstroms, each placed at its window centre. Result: 0.20 mag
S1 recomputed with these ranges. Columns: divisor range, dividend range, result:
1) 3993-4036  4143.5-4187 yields 0.89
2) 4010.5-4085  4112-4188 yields 0.91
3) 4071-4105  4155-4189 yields 1.04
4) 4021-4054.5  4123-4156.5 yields 0.90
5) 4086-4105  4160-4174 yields 1.12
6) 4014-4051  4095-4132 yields 0.83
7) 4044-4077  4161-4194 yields 0.90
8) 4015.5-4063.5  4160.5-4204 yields 0.89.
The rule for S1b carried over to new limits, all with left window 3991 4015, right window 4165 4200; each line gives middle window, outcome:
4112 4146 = 0.03 mag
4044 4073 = -0.05 mag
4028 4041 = 0.01 mag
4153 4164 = -0.04 mag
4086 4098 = 0.19 mag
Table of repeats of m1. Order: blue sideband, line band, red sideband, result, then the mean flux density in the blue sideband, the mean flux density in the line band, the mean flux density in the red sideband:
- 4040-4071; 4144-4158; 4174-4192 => 0.03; 4.13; 3.67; 3.66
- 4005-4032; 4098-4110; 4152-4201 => 0.16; 4.01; 3.31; 3.69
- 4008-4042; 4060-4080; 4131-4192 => 0.00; 4.06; 3.94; 3.71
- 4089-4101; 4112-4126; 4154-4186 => -0.13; 3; 3.64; 3.71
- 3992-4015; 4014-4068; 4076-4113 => -0.08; 4.16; 4.12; 3.38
